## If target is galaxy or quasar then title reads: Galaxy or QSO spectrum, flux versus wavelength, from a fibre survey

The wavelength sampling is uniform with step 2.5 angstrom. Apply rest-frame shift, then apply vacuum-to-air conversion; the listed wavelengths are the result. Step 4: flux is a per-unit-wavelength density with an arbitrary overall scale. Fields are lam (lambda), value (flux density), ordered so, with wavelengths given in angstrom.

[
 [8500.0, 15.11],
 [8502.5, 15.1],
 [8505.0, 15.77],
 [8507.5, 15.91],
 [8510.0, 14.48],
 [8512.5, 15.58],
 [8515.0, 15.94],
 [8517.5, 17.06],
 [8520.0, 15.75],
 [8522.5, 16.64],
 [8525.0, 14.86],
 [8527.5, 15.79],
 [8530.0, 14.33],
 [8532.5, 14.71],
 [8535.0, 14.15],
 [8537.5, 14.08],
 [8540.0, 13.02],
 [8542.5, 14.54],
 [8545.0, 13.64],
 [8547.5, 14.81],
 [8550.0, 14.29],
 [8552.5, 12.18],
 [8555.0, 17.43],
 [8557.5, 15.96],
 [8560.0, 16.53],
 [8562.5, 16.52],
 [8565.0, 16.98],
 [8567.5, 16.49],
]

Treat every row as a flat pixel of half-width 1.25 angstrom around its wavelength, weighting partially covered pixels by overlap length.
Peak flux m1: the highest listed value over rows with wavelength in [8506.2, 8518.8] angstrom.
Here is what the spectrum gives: 17.06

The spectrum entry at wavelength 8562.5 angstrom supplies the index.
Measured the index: 16.52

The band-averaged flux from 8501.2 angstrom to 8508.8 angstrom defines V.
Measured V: 15.6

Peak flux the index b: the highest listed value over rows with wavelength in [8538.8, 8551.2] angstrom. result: 14.81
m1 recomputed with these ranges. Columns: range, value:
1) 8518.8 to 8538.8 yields 16.64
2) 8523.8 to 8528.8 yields 15.79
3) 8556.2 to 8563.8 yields 16.53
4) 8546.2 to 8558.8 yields 17.43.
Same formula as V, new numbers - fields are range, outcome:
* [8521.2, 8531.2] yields 15.4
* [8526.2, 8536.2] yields 14.7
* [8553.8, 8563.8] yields 16.6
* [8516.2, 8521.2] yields 16.4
